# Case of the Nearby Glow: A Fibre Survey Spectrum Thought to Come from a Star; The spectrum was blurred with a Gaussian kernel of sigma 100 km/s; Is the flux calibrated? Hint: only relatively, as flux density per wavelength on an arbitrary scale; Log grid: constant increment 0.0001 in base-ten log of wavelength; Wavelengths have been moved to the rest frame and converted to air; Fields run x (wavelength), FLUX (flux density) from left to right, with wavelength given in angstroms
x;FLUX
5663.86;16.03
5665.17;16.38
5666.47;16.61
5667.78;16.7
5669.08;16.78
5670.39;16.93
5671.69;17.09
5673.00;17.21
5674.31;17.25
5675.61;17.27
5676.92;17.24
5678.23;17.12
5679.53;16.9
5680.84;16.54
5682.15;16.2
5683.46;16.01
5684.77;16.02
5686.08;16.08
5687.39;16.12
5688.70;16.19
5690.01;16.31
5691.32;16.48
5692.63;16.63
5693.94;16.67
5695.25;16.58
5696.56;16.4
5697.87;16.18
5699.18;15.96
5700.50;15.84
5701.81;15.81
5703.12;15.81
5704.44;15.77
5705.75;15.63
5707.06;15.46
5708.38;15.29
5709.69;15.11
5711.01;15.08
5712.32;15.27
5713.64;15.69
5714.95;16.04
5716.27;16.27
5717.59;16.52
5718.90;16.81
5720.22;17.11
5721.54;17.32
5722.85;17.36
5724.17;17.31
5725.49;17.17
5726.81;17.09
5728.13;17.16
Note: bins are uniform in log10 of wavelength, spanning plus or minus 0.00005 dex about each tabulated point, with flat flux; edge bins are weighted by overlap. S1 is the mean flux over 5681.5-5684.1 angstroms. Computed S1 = 16.1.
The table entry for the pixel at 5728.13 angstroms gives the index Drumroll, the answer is 17.16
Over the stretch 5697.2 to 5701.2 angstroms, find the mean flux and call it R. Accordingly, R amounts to 16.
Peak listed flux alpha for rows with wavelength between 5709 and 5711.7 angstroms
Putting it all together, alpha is 15.11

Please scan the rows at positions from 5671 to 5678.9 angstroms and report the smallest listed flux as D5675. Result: 17.09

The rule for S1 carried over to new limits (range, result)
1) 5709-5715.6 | 15.5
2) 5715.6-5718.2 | 16.3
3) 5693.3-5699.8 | 16.4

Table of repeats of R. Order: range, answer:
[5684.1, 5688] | 16.1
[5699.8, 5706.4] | 15.8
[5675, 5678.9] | 17.2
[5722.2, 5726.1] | 17.3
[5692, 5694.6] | 16.7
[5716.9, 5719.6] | 16.7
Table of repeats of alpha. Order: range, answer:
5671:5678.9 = 17.27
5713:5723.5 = 17.36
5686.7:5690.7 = 16.31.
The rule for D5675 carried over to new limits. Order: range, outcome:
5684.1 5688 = 16.02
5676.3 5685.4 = 16.01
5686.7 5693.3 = 16.12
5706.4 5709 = 15.29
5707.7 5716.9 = 15.08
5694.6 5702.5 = 15.81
